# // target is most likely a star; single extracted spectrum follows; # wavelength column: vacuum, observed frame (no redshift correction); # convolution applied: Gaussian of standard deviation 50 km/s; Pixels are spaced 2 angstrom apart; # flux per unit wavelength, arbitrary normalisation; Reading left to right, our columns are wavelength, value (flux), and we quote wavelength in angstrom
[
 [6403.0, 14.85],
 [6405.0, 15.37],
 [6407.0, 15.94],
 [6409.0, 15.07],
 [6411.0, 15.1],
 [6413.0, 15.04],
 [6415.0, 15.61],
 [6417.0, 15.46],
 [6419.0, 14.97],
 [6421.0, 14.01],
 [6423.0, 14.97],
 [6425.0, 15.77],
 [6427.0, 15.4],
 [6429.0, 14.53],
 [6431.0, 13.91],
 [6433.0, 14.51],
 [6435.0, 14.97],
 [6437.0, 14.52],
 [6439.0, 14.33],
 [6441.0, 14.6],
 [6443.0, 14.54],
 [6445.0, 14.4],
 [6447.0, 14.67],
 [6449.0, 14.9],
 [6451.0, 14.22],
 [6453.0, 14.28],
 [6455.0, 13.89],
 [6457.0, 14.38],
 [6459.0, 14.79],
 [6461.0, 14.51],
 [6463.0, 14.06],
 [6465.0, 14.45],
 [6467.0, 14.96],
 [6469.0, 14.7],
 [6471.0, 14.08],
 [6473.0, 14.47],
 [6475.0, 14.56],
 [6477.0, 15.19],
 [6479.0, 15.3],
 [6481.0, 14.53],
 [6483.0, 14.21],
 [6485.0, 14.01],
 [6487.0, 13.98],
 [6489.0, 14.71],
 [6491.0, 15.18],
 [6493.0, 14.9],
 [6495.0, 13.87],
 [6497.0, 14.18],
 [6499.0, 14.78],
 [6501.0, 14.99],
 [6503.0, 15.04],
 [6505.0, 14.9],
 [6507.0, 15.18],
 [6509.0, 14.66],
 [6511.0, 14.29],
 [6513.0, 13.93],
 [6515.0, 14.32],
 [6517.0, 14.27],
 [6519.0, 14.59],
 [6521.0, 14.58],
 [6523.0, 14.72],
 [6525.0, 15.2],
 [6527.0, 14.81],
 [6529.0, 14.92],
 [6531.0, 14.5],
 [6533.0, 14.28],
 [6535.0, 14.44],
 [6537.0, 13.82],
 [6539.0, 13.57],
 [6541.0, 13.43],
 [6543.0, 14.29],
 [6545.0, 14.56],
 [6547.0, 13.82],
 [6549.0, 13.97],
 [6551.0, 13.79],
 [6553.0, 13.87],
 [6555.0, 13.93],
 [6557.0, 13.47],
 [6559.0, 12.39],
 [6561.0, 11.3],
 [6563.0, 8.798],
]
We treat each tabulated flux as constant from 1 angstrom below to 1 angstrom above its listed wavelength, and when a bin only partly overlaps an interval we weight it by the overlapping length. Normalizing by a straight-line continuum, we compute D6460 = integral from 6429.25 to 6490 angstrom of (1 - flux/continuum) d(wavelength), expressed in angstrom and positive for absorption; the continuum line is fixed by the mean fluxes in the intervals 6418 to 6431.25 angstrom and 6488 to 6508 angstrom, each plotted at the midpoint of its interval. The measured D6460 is 1.3 angstrom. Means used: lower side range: 14.8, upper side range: 14.8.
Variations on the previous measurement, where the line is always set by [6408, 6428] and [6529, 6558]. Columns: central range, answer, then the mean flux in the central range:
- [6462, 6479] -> 0.1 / 14.6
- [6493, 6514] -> -0.3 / 14.6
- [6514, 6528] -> -0.4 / 14.6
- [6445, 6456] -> 0.3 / 14.4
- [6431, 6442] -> 0.3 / 14.5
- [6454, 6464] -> 0.3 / 14.3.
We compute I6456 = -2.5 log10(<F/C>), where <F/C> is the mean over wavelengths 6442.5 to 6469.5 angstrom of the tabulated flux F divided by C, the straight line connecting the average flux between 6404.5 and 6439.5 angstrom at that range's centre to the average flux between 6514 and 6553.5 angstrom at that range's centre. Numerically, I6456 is 0.02 mag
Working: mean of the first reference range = 15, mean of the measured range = 14.5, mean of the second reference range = 14.3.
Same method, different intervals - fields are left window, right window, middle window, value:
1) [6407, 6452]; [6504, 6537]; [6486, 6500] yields 0.01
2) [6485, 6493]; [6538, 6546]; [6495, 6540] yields -0.02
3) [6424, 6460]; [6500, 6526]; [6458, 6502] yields 0.00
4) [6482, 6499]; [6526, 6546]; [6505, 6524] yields -0.01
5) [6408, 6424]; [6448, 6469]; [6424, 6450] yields 0.00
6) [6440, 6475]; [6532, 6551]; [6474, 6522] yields -0.03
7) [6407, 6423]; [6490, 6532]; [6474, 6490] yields 0.02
